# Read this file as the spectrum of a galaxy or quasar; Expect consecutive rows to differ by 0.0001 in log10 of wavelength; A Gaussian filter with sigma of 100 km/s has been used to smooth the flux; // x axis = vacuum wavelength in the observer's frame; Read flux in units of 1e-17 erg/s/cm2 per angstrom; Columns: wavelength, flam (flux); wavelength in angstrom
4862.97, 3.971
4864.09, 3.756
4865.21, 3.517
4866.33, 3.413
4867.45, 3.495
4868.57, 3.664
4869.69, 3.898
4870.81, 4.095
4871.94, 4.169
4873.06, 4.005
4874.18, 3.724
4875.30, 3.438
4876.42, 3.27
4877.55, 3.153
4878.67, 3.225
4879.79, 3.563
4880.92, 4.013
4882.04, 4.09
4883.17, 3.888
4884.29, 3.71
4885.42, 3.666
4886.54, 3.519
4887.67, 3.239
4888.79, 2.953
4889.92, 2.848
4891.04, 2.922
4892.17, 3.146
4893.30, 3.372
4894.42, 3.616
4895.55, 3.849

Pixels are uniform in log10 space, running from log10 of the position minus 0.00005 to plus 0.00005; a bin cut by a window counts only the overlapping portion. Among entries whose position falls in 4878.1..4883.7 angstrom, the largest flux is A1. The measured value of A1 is 4.09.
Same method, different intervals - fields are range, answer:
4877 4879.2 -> 3.225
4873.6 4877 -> 3.724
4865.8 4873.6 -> 4.169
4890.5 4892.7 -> 3.146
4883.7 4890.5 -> 3.71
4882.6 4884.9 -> 3.888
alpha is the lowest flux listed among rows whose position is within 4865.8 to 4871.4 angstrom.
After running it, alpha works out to 3.413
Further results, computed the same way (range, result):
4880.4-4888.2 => 3.239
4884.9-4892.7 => 2.848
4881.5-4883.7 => 3.888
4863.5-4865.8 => 3.517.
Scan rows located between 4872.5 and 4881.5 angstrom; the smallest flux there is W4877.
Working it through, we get 3.153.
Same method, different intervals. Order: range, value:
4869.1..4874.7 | 3.724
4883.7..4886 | 3.666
